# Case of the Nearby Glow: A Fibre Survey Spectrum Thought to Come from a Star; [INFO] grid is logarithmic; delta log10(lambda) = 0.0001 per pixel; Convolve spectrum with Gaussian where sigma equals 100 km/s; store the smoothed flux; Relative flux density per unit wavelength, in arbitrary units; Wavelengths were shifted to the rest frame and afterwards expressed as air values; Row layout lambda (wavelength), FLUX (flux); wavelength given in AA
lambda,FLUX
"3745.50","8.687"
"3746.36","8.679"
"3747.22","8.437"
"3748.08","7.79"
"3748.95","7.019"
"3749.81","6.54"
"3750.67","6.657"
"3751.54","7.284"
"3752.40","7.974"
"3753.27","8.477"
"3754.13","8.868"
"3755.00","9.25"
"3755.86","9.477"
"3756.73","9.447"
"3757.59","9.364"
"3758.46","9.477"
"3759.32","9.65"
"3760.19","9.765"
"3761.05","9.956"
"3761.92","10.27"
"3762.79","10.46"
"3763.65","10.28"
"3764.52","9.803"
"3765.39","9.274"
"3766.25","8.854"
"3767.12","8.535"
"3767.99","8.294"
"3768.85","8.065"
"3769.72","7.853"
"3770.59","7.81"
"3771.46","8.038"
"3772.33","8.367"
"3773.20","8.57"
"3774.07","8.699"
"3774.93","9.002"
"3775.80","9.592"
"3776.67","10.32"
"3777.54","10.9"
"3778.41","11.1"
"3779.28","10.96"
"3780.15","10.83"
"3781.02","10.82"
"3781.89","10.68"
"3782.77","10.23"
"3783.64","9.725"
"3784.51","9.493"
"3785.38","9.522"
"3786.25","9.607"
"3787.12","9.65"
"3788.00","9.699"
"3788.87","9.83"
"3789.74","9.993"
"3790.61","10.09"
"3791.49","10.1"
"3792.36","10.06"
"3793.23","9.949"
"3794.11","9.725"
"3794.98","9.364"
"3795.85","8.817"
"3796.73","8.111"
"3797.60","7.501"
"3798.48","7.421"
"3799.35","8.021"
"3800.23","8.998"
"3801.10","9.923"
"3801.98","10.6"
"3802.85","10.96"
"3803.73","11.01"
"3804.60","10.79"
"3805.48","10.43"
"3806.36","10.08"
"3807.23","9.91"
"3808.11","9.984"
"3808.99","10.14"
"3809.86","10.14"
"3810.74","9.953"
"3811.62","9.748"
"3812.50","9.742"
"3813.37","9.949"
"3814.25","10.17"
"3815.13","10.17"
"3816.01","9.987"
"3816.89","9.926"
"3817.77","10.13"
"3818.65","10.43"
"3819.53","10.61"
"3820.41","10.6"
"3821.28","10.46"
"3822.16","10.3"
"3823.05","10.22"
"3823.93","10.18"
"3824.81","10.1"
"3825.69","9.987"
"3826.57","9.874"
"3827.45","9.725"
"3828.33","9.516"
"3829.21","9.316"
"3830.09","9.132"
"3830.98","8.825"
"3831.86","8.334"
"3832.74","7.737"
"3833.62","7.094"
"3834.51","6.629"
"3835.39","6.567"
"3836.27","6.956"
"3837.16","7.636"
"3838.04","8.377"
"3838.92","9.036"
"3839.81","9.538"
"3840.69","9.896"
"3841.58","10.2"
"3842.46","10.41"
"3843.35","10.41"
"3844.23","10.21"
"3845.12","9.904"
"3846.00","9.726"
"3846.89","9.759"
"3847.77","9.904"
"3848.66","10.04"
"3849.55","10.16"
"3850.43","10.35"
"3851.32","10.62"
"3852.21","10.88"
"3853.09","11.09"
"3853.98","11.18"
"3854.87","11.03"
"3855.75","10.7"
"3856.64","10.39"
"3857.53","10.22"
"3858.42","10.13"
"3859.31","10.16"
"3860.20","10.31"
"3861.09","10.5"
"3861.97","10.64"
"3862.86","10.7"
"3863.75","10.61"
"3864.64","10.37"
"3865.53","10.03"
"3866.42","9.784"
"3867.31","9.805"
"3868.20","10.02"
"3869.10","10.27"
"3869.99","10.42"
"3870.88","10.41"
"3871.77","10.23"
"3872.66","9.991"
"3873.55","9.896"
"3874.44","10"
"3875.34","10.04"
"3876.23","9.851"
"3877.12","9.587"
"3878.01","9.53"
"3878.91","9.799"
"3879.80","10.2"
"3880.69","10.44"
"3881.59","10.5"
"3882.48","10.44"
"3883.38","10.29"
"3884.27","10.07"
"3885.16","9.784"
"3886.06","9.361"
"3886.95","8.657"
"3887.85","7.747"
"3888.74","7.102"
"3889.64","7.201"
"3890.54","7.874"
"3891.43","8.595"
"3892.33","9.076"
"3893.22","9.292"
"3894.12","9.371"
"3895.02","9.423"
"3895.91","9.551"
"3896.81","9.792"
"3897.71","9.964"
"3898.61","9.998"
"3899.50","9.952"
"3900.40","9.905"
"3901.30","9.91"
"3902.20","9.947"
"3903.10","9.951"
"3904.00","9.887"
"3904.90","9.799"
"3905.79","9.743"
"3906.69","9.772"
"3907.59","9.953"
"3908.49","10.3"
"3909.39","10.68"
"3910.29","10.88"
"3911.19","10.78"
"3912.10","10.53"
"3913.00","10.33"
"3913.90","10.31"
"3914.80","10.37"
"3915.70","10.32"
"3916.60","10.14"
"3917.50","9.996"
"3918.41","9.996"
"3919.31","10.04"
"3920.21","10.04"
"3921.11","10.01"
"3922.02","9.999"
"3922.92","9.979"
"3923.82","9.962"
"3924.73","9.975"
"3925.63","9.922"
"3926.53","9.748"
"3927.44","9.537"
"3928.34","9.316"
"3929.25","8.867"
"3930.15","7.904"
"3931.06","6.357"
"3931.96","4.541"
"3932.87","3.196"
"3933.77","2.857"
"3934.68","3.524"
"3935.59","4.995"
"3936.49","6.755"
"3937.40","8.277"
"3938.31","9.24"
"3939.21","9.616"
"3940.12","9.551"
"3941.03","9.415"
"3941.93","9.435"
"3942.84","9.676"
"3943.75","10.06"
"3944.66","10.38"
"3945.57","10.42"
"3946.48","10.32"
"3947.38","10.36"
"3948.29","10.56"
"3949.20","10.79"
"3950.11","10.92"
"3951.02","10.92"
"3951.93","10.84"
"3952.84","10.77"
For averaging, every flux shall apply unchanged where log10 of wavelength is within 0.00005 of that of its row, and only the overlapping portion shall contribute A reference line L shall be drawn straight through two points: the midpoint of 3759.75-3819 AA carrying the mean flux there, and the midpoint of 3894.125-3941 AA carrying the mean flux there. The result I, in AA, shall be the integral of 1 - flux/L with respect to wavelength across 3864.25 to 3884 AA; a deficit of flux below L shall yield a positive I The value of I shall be -1.62 AA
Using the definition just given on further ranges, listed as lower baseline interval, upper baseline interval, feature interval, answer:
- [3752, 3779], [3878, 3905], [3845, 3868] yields -2.3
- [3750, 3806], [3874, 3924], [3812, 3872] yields -1.5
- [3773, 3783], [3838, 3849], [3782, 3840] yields 3.0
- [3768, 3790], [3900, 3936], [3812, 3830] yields -1.2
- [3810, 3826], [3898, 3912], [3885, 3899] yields 1.7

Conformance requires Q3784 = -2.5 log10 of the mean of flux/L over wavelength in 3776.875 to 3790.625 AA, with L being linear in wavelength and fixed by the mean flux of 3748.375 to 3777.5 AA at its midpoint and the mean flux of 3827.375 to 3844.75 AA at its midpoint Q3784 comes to -0.16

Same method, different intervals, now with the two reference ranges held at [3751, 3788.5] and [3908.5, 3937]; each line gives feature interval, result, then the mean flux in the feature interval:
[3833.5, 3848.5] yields 0.01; 9.02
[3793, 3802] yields 0.05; 8.84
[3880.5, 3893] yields -0.02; 9.06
